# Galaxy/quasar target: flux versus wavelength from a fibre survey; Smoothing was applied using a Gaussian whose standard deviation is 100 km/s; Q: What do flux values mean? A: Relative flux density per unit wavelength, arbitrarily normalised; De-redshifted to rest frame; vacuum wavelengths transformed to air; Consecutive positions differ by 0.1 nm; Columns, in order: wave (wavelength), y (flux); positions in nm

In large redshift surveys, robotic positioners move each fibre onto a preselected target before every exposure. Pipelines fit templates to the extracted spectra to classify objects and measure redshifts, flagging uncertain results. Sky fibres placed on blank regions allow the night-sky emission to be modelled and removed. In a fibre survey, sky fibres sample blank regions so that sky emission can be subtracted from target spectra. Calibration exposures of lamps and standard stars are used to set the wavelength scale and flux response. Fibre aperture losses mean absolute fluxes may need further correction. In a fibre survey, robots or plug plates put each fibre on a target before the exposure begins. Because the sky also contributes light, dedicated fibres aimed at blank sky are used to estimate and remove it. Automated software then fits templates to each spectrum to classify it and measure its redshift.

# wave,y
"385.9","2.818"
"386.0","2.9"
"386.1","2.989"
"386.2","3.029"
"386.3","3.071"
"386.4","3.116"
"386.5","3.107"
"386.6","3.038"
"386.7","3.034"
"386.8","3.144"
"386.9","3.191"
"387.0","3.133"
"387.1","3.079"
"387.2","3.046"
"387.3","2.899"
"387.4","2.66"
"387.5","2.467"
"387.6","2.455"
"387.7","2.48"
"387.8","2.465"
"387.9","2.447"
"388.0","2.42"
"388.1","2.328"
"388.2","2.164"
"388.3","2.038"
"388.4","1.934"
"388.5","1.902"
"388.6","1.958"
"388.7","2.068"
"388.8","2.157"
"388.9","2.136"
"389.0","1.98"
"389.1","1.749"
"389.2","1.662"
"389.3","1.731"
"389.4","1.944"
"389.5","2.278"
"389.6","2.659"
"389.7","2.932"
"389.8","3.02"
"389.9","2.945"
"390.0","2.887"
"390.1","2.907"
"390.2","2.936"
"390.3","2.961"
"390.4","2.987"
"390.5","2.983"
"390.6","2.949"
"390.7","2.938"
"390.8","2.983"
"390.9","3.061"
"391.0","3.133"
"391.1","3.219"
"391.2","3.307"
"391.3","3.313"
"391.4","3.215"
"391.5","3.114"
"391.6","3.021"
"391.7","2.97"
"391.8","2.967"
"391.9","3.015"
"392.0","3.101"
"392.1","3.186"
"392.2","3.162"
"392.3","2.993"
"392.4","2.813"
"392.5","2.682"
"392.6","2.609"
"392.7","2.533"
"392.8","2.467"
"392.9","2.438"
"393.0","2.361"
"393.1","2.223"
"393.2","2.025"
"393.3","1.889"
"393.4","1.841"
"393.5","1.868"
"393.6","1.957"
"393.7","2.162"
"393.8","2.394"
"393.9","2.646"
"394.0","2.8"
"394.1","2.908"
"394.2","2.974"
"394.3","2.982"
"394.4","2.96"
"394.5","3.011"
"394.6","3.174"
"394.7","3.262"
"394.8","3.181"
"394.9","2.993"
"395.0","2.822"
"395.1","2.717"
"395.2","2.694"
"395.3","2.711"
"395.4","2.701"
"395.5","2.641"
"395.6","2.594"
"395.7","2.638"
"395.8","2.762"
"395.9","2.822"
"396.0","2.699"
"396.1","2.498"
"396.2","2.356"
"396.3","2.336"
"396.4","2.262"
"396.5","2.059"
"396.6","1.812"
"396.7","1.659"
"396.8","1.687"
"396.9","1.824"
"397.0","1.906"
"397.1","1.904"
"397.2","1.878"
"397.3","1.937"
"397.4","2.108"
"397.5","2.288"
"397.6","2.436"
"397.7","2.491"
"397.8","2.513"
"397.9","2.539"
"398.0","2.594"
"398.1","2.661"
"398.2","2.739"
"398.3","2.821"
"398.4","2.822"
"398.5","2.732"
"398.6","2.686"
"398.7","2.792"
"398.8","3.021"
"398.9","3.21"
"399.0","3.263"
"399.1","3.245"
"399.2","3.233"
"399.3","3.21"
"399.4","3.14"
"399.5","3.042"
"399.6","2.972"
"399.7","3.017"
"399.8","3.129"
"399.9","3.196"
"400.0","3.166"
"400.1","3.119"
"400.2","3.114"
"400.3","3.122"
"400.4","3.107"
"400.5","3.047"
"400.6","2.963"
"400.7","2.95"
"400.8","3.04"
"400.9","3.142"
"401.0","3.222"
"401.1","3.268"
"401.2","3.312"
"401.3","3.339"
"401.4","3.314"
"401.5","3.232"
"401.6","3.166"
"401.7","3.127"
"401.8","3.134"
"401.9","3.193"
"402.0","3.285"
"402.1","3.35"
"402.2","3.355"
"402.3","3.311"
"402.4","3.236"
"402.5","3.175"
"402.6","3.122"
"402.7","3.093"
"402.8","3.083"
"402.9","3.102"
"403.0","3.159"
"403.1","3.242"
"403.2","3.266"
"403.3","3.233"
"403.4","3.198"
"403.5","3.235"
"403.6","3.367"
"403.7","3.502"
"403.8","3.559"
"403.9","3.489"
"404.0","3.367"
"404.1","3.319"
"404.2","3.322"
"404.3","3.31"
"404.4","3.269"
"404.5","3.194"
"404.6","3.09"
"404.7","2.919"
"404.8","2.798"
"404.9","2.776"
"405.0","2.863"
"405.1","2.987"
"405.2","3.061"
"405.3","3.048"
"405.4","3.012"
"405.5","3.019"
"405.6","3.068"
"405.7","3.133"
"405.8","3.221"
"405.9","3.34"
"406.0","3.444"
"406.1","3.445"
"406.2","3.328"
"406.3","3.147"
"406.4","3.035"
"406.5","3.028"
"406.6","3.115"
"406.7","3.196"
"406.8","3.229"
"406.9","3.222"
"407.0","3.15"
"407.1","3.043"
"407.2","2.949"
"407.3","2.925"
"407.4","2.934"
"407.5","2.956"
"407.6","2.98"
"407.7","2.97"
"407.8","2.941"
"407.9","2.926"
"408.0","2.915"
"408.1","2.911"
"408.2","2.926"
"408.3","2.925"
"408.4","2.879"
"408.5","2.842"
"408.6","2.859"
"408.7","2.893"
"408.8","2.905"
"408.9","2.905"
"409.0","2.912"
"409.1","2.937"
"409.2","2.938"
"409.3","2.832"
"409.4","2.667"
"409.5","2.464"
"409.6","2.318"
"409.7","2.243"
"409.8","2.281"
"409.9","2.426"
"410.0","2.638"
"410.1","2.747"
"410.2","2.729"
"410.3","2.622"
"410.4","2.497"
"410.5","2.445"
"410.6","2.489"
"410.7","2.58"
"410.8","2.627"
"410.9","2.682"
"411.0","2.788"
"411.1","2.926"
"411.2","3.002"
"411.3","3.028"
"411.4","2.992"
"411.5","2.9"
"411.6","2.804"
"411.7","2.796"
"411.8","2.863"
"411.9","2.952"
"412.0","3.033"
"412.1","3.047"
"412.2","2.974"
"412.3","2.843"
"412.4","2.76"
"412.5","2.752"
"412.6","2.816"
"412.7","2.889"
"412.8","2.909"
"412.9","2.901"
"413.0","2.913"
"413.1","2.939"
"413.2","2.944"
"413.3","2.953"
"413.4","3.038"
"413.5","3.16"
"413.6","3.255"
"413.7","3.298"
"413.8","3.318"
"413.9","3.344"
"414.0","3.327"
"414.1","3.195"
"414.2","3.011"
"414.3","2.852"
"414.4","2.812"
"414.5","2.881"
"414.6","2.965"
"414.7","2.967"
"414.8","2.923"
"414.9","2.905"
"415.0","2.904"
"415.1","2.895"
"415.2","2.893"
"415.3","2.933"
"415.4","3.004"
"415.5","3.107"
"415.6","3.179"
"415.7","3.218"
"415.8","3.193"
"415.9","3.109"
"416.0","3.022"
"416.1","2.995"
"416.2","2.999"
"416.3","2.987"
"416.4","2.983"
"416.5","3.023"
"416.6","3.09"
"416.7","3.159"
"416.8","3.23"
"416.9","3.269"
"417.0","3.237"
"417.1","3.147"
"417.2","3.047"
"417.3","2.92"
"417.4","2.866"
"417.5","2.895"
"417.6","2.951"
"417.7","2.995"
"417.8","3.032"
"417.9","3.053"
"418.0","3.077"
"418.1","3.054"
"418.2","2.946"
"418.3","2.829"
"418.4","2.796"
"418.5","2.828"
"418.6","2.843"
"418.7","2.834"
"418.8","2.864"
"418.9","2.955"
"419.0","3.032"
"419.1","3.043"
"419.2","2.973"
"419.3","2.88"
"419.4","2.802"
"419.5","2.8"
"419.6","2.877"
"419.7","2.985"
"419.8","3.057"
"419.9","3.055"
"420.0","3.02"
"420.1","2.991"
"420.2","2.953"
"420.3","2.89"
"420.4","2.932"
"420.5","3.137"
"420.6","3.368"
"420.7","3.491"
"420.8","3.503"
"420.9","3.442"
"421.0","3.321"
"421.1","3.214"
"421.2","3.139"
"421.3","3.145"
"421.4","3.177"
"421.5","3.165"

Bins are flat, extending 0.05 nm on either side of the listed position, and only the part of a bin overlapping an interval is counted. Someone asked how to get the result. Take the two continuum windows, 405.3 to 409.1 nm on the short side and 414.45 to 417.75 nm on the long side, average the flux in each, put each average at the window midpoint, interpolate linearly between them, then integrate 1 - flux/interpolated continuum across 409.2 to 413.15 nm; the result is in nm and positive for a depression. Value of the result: 0.37 nm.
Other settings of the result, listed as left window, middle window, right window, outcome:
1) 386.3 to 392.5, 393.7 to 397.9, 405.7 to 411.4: 0.40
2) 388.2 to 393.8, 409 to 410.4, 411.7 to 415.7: 0.15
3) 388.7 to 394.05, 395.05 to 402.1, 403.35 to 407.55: 0.35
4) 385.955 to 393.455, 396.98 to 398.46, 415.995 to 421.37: 0.21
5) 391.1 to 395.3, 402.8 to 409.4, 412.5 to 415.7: -0.40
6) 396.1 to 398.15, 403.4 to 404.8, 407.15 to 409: -0.34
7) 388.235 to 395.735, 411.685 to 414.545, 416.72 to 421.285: -0.04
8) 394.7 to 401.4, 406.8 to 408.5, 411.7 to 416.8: -0.05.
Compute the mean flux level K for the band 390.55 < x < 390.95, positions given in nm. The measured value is 2.98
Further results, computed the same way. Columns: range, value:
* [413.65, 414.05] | 3.32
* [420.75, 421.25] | 3.32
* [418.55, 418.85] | 2.85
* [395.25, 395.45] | 2.71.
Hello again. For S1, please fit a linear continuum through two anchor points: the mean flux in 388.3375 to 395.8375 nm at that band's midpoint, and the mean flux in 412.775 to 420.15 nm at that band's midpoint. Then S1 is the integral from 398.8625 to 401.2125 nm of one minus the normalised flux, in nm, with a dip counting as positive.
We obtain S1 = -0.301 nm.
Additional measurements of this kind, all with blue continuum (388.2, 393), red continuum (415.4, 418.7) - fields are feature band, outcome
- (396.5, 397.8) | 0.350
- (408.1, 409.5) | 0.026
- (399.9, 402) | -0.259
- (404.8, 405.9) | -0.058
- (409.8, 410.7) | 0.116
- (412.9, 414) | -0.050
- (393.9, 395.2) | -0.111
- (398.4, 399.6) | -0.109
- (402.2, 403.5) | -0.163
